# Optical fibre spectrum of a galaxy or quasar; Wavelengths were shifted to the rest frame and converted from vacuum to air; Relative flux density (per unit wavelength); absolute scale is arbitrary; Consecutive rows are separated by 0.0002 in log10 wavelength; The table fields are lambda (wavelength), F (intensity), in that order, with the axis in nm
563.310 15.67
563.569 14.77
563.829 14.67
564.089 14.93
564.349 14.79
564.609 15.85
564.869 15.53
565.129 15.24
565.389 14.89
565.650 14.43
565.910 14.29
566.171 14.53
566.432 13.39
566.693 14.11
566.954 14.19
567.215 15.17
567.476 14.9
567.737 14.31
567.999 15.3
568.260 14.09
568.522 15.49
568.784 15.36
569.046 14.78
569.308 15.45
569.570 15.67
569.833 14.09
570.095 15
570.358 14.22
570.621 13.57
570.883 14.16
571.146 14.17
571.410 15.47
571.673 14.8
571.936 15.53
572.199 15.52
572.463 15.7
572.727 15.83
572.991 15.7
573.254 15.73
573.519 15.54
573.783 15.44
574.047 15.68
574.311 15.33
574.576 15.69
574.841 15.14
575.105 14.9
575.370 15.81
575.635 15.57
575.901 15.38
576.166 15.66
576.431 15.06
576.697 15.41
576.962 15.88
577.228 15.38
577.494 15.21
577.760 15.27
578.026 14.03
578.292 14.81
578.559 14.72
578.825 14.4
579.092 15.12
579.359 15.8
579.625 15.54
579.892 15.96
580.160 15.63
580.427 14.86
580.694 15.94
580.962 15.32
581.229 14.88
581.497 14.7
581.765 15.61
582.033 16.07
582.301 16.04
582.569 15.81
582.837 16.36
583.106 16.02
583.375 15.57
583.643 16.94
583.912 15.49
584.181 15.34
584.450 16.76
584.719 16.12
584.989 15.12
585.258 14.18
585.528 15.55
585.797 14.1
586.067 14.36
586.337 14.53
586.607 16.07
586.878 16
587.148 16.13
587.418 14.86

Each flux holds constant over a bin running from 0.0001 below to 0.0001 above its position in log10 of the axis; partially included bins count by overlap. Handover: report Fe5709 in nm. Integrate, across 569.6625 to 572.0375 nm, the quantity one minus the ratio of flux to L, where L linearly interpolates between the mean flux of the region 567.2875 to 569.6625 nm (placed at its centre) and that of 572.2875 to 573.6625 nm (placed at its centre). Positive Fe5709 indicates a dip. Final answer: 0.13 nm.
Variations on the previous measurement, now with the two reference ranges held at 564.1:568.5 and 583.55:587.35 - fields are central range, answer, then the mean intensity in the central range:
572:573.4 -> -0.07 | 15.7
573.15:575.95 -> -0.08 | 15.5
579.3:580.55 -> -0.03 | 15.6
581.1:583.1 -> -0.04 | 15.7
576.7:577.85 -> -0.02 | 15.4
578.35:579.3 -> 0.02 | 14.8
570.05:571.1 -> 0.05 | 14.2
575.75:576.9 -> -0.02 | 15.4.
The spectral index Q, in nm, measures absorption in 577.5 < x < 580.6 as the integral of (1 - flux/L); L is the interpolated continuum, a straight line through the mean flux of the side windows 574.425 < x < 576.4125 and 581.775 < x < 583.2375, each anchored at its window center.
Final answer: 0.12 nm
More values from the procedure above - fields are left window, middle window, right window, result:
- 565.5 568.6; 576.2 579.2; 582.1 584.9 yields 0.09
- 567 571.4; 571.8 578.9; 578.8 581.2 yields -0.11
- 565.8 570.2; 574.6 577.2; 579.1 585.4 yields -0.03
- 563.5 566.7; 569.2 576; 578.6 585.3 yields -0.03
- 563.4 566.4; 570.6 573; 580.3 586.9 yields 0.00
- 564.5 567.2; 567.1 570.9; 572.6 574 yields 0.07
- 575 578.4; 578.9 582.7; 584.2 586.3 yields -0.07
